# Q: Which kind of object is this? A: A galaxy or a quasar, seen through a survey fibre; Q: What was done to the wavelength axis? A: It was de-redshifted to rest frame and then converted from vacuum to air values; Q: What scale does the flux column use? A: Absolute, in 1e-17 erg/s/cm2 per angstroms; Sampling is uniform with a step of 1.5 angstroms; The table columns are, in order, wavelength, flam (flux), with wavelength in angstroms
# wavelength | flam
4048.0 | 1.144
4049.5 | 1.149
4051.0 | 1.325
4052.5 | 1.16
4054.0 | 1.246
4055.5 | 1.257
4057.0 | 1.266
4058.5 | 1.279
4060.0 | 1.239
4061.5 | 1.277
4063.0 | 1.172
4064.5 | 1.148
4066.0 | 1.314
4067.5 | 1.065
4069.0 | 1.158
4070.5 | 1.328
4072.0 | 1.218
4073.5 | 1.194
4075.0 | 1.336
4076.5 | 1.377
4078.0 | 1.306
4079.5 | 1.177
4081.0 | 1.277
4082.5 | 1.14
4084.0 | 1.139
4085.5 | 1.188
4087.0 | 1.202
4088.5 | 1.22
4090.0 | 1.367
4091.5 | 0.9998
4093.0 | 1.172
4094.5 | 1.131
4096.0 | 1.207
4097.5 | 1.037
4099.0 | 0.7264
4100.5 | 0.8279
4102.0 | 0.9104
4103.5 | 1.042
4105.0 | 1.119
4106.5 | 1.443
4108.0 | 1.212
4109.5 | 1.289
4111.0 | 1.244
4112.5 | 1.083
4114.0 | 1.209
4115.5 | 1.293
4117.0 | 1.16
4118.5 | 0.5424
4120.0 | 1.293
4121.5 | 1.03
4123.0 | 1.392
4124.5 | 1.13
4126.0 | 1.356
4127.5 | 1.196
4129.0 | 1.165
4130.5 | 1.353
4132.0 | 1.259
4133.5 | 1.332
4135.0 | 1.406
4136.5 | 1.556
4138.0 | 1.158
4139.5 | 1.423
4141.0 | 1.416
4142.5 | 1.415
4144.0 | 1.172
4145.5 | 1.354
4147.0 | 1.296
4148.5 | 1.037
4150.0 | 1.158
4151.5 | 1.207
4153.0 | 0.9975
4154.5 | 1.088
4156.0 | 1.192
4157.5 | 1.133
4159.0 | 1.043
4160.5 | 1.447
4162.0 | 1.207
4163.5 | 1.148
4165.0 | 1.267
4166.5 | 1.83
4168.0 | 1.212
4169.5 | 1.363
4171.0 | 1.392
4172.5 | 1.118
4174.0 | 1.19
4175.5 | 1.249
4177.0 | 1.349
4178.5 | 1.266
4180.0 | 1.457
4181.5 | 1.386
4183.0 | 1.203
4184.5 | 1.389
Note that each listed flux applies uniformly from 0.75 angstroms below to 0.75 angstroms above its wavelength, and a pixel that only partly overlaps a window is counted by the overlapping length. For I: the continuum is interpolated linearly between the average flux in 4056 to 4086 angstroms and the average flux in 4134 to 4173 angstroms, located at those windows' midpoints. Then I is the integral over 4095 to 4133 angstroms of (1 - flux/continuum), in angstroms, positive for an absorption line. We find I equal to 3.4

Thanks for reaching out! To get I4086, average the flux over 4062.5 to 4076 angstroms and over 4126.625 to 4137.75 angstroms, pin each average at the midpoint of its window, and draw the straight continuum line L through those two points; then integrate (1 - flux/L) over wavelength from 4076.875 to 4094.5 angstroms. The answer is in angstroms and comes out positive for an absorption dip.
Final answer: 0.6 angstroms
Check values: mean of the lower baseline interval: 1.22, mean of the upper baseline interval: 1.32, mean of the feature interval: 1.2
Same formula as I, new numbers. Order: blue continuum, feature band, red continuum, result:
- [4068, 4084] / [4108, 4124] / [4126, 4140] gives 1.7 angstroms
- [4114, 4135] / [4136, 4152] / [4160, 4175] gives -0.5 angstroms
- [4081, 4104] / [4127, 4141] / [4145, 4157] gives -2.2 angstroms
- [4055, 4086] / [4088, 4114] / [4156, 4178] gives 2.6 angstroms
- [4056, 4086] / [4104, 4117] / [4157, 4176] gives 0.2 angstroms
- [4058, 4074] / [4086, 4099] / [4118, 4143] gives 1.0 angstroms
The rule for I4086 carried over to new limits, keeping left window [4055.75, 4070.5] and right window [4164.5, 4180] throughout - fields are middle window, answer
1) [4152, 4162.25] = 1.24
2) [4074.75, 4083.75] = -0.15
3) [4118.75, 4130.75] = 0.72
